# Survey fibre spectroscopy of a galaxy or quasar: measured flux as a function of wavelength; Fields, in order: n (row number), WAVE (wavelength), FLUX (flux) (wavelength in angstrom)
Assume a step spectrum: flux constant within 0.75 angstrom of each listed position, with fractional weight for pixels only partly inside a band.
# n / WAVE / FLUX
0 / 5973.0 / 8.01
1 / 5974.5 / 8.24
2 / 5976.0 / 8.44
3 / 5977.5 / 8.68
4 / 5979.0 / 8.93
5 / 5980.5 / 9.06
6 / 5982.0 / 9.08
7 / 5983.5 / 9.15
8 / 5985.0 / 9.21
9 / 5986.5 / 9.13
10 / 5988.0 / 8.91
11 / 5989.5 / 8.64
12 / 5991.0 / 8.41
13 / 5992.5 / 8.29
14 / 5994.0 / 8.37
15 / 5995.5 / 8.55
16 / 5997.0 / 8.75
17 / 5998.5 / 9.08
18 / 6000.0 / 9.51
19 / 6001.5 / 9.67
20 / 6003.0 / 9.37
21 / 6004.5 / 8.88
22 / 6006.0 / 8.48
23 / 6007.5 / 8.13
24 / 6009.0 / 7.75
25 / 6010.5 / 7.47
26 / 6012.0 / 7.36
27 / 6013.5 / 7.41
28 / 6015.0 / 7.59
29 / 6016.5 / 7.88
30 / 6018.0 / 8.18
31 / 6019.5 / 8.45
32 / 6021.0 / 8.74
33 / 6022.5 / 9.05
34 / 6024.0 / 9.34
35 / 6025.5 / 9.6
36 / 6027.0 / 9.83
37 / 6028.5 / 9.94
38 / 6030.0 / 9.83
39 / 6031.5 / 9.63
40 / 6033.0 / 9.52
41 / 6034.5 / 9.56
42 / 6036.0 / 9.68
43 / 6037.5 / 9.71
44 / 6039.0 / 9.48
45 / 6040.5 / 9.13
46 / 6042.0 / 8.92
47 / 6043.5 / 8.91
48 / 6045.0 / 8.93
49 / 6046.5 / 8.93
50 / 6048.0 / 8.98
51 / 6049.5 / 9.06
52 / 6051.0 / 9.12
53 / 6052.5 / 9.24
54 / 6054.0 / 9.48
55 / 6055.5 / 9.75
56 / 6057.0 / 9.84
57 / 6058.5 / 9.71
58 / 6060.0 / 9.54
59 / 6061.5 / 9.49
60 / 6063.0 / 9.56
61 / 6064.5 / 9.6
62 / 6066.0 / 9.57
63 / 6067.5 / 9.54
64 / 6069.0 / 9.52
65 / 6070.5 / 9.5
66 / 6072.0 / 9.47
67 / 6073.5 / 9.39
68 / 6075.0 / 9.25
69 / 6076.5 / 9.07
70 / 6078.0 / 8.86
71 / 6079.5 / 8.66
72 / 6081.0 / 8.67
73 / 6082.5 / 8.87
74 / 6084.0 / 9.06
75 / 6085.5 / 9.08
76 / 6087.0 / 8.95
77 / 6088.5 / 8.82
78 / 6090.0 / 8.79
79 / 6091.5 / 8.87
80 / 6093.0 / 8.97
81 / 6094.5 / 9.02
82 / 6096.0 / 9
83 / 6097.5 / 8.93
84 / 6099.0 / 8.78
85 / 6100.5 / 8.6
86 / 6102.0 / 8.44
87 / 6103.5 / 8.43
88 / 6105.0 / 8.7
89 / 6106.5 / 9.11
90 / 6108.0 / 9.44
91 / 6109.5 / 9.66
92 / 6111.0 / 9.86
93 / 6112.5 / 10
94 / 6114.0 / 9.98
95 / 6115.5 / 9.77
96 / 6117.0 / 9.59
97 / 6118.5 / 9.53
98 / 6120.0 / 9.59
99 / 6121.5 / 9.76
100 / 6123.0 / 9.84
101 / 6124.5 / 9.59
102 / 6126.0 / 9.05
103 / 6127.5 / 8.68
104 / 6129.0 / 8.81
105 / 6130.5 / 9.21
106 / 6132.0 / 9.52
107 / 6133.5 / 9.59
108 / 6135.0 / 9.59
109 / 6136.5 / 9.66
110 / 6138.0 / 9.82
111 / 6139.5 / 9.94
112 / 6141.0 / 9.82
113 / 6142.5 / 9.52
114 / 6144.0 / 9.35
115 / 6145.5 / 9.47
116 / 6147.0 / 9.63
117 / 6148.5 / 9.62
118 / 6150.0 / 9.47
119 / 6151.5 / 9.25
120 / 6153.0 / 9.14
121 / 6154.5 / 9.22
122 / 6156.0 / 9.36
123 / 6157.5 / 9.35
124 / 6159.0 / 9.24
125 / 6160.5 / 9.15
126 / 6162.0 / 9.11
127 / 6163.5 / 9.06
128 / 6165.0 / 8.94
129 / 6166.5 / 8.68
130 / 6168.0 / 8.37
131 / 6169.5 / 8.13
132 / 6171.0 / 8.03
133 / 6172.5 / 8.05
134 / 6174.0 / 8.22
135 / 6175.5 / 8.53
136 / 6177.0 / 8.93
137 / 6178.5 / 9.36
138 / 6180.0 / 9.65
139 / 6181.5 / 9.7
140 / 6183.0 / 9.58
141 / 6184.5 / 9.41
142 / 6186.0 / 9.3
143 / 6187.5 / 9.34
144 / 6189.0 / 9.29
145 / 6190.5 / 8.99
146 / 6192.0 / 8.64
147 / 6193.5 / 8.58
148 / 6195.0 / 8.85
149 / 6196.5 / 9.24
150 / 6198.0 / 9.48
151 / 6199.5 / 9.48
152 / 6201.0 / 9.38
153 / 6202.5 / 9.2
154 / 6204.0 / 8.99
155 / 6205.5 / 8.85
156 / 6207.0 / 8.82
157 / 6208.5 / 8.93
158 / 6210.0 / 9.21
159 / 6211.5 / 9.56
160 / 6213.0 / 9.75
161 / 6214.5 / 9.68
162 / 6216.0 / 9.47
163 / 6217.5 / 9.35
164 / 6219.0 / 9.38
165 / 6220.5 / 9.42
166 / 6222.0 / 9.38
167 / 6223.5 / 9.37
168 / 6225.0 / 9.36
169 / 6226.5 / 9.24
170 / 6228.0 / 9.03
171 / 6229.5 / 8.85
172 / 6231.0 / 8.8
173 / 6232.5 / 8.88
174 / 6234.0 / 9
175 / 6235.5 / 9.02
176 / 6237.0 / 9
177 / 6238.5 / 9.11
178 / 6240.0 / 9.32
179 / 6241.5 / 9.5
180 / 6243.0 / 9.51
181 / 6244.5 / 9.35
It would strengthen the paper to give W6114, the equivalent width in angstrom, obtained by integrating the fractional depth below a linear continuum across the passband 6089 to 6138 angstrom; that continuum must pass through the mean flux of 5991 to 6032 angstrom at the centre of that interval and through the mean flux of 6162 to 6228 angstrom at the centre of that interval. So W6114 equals -1.91 angstrom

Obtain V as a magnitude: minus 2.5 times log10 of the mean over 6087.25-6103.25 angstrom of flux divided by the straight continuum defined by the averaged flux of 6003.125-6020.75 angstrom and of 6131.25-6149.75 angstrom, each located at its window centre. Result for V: 0.030 mag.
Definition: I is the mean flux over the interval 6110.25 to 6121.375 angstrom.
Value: 9.76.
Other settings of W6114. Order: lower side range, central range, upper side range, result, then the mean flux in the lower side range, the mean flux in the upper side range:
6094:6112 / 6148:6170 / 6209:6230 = 0.24 angstrom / 9.01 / 9.36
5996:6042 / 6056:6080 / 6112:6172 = -0.93 angstrom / 8.9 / 9.33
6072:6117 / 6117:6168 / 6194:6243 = -1.30 angstrom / 9.09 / 9.22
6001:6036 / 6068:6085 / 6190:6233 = -0.43 angstrom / 8.78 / 9.18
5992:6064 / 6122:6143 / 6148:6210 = -1.04 angstrom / 9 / 9.05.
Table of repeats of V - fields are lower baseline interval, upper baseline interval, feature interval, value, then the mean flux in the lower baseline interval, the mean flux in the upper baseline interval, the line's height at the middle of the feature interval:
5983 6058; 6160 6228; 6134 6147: -0.07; 8.94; 9.1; 9.05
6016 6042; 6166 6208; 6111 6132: -0.05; 9.27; 8.97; 9.09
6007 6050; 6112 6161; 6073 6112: 0.03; 8.86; 9.49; 9.23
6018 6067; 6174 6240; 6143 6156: -0.02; 9.36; 9.19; 9.25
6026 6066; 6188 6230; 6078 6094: 0.06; 9.44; 9.21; 9.38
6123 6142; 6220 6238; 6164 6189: 0.05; 9.46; 9.11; 9.3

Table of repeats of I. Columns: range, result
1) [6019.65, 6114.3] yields 9.24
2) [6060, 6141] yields 9.27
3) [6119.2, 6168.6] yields 9.35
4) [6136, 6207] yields 9.15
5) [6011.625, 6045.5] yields 9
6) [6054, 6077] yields 9.52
